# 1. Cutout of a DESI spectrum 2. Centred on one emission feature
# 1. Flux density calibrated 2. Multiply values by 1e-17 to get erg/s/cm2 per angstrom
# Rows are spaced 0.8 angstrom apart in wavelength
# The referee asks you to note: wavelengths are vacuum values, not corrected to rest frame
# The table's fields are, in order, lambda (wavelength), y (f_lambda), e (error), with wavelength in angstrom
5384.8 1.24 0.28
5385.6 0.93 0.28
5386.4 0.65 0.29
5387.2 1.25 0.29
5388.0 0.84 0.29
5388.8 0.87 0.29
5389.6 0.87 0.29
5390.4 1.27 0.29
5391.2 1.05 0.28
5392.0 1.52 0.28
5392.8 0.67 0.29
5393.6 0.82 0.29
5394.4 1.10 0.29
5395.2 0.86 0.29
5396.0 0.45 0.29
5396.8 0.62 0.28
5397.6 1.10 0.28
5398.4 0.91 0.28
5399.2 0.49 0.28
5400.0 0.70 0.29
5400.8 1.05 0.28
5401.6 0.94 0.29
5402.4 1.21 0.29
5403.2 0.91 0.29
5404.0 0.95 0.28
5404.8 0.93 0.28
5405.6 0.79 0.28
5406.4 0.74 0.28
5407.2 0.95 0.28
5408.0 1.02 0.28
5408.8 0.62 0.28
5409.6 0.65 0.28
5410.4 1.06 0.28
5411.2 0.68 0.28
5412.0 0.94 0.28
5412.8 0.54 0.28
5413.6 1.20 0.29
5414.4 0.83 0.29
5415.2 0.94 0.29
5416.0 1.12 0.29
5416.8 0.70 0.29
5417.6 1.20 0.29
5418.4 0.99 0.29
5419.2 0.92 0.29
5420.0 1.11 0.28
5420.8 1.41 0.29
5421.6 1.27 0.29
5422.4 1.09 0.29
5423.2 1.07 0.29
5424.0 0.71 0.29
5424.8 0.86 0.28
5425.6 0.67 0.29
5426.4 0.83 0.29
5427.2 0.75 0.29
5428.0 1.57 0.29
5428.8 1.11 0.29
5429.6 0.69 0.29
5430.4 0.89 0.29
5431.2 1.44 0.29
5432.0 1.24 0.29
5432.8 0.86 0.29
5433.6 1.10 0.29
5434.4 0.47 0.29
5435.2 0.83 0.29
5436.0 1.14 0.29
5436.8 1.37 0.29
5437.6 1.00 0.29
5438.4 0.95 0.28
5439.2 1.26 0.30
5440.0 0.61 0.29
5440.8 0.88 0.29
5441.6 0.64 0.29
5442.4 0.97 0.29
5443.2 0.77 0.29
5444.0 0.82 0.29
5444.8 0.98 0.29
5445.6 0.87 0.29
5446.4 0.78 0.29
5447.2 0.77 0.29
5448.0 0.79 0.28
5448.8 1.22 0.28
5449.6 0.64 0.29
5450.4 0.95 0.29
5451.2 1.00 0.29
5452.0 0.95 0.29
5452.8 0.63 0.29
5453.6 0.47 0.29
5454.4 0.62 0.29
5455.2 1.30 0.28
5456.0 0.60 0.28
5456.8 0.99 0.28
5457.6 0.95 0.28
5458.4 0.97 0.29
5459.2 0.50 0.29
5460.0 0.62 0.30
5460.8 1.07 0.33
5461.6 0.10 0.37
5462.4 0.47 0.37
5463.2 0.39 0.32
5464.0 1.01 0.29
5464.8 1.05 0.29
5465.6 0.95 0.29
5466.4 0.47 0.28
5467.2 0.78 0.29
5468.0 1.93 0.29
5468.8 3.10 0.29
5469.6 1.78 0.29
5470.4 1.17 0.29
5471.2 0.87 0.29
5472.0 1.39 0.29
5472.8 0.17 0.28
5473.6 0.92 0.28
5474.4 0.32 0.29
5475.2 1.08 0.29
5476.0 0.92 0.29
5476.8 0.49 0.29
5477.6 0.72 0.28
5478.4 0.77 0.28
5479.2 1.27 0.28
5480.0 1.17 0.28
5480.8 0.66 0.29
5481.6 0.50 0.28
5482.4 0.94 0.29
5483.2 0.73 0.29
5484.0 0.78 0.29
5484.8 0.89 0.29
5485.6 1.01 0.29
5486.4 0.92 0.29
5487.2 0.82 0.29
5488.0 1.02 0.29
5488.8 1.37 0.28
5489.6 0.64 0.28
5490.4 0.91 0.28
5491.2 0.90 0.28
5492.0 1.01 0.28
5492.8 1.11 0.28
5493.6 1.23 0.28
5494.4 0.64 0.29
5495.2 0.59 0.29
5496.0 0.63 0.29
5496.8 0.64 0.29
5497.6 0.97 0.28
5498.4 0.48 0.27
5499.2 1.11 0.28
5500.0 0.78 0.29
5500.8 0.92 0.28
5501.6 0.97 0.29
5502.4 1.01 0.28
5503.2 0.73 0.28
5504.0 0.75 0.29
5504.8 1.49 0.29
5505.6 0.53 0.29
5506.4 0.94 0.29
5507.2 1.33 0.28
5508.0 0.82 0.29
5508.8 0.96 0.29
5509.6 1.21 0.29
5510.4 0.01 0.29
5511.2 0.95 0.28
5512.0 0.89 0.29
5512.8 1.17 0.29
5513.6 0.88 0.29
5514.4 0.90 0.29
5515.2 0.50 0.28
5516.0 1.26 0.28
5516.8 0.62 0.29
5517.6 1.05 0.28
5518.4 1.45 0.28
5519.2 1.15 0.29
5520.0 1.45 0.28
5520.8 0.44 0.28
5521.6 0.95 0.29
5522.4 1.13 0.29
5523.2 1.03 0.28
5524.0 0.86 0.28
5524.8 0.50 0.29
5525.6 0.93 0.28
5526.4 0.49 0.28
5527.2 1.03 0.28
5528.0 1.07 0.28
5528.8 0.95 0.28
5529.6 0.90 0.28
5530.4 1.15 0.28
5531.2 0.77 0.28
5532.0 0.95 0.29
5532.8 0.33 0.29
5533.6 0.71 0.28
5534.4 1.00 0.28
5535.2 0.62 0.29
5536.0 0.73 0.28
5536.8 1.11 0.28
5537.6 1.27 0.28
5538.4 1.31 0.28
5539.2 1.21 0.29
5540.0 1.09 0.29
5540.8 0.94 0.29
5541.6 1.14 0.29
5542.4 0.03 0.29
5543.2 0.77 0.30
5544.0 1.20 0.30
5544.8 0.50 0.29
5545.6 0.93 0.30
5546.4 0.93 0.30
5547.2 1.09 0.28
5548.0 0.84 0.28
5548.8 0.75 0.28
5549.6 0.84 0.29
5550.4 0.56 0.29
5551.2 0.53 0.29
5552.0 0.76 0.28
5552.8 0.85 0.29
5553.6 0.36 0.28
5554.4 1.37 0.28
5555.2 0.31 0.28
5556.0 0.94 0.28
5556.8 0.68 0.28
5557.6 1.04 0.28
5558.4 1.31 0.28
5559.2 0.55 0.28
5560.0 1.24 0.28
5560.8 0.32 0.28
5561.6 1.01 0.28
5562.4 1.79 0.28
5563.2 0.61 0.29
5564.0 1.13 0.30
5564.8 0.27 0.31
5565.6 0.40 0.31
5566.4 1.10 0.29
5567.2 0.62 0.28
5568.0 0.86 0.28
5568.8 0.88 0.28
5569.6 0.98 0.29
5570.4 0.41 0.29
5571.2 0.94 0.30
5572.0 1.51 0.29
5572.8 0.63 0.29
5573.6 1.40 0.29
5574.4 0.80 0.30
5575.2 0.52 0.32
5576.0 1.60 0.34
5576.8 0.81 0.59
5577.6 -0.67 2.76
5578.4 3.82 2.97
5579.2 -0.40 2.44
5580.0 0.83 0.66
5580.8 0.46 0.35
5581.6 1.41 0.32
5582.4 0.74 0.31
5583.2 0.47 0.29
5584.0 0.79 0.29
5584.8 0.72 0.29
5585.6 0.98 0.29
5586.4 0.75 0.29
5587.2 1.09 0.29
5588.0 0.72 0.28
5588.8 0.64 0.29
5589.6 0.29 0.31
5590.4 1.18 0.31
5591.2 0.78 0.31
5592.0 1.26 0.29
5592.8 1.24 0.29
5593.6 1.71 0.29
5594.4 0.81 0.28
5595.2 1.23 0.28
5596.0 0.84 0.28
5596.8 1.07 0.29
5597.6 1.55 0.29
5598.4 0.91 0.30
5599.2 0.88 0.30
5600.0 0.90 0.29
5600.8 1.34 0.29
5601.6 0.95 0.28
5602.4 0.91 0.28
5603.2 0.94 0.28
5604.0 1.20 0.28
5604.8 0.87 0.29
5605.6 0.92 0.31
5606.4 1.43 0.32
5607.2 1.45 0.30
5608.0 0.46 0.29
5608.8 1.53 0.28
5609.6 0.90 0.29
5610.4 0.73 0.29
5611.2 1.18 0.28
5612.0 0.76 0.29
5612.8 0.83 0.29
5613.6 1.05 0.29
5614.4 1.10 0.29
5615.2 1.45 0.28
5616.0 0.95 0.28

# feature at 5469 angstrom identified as H-beta 4861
